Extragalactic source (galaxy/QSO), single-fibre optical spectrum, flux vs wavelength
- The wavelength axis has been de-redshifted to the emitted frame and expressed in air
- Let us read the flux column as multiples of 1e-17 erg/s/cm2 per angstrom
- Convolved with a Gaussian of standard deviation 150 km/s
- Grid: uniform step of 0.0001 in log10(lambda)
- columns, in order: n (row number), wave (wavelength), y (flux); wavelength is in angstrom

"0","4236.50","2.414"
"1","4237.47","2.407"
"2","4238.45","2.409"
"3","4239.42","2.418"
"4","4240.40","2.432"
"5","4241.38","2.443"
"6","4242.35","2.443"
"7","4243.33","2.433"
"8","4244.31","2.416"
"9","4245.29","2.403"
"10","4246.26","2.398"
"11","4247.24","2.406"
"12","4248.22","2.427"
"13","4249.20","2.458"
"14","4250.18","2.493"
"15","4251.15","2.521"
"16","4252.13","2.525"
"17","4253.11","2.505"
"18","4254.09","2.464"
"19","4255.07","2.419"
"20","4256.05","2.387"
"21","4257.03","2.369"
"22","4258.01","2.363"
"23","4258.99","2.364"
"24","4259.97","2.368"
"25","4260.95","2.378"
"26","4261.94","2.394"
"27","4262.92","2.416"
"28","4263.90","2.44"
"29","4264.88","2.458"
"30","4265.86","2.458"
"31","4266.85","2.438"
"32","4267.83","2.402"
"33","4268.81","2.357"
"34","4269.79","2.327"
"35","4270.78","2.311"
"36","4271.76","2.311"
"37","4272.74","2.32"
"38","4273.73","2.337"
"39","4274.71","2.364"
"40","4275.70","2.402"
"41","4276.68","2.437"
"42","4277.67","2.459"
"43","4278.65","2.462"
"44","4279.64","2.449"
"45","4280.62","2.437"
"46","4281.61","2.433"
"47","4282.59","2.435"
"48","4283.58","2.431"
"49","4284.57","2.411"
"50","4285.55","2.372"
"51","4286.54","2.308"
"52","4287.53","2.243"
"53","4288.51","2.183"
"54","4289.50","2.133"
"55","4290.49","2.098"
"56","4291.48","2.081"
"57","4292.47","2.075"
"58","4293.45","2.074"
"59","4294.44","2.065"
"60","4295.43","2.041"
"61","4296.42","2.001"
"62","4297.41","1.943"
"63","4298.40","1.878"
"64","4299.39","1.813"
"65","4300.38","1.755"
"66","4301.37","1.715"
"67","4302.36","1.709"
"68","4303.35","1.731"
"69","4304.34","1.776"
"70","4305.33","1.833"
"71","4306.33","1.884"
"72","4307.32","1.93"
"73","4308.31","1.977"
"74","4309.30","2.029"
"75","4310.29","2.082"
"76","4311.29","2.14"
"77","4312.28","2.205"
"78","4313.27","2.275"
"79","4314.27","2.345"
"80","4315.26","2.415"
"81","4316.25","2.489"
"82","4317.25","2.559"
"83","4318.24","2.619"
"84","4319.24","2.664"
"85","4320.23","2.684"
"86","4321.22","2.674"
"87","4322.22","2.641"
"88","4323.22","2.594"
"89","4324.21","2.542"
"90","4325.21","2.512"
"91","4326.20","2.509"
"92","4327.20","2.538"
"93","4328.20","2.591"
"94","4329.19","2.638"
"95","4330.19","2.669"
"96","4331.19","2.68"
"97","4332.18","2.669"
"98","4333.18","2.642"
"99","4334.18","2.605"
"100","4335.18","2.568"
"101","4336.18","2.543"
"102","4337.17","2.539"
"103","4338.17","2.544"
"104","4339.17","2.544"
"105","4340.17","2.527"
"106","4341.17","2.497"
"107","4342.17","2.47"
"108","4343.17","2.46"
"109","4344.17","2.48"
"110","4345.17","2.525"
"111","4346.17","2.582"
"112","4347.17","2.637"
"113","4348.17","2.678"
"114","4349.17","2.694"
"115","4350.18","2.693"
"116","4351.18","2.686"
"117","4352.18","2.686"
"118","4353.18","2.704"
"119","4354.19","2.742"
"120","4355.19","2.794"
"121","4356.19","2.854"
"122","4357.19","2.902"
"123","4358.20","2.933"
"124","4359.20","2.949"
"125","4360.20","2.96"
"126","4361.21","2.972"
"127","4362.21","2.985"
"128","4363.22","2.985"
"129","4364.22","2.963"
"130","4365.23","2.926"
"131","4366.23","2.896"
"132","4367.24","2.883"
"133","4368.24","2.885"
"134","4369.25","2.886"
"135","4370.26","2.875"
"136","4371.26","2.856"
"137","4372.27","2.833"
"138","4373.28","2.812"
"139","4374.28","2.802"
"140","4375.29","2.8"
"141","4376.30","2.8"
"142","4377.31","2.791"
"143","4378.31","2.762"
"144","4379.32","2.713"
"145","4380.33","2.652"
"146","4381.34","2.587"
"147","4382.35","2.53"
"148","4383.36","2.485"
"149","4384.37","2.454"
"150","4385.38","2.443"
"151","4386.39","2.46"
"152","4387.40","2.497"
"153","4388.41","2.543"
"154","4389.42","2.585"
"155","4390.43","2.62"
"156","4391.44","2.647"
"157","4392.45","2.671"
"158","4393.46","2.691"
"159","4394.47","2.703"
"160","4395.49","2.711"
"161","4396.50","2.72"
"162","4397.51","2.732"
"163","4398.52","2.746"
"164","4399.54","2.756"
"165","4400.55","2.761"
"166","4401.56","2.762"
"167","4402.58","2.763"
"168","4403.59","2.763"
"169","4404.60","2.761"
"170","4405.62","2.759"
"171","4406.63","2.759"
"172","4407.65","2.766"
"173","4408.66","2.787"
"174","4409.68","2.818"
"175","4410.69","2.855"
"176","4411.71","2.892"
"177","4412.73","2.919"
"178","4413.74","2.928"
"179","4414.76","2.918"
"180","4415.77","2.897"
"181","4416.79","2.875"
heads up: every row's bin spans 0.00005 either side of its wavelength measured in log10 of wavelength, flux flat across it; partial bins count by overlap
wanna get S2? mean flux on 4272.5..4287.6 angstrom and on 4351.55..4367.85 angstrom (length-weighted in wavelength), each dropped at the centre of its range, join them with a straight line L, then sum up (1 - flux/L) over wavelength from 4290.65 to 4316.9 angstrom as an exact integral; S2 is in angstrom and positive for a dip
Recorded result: 5.5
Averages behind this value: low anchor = 2.4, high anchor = 2.88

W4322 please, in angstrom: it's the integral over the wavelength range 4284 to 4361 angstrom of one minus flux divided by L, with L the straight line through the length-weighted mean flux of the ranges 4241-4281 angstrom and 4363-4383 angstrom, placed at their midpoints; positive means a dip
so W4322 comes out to 7.0 angstrom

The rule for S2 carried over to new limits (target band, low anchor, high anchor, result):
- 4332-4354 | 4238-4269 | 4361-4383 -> 1.1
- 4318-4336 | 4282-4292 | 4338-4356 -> -0.8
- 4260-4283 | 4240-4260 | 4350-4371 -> 1.1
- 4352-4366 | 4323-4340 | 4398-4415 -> -1.2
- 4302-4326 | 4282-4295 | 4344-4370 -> 1.8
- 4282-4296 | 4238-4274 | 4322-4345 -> 1.5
